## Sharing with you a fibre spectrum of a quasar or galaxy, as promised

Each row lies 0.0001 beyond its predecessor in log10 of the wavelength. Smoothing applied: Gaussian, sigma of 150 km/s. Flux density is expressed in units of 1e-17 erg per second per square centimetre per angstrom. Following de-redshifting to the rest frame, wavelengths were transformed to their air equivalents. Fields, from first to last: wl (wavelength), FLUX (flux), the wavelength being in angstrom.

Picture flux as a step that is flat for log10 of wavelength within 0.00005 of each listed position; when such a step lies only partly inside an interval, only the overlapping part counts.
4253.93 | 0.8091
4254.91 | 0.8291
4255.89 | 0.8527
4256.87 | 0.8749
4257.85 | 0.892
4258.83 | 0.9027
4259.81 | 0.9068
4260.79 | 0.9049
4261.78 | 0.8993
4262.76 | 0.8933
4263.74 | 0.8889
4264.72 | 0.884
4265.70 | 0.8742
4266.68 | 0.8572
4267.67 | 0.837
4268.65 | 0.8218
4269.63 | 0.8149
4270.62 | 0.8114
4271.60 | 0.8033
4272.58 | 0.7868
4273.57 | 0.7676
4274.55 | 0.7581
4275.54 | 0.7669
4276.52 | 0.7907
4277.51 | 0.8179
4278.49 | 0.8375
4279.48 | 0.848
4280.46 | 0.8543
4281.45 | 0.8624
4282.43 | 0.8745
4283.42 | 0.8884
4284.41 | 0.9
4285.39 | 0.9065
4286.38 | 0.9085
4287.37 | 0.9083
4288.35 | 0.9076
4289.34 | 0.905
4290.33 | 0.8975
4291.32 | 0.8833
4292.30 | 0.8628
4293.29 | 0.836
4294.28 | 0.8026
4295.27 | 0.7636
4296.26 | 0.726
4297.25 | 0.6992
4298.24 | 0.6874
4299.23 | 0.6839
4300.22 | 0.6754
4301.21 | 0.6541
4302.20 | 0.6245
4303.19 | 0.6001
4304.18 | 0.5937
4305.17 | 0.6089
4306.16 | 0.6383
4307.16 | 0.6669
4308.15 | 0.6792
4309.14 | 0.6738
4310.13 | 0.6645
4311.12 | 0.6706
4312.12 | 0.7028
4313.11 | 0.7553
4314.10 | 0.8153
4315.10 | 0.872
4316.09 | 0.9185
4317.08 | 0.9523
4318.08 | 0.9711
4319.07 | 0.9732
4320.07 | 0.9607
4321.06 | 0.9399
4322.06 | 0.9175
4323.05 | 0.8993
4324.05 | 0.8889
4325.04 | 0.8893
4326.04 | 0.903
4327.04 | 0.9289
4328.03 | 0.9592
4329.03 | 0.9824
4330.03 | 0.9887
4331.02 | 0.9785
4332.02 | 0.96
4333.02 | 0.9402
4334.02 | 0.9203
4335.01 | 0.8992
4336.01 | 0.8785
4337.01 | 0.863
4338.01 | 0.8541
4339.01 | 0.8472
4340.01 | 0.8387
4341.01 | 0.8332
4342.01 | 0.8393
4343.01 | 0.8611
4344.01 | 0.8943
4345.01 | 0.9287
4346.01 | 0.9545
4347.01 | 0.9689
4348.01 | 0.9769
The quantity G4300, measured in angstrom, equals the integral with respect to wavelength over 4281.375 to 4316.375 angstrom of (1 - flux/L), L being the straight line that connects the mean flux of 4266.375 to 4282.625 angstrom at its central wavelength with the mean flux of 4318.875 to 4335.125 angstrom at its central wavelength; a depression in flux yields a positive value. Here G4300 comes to 4.1 angstrom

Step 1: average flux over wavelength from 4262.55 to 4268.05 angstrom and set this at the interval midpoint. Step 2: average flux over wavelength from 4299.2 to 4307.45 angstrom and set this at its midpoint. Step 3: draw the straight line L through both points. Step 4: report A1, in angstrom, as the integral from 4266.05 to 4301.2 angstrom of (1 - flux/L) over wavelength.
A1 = -3.0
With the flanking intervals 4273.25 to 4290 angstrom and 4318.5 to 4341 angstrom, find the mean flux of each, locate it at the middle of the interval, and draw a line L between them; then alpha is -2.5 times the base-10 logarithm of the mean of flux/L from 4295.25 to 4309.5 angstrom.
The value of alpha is 0.31 mag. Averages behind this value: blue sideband 0.855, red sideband 0.917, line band 0.662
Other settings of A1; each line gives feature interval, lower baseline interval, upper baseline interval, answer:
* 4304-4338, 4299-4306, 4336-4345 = -4.8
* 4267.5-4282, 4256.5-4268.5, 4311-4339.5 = 1.2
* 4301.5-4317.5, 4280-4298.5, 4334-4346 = 2.7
